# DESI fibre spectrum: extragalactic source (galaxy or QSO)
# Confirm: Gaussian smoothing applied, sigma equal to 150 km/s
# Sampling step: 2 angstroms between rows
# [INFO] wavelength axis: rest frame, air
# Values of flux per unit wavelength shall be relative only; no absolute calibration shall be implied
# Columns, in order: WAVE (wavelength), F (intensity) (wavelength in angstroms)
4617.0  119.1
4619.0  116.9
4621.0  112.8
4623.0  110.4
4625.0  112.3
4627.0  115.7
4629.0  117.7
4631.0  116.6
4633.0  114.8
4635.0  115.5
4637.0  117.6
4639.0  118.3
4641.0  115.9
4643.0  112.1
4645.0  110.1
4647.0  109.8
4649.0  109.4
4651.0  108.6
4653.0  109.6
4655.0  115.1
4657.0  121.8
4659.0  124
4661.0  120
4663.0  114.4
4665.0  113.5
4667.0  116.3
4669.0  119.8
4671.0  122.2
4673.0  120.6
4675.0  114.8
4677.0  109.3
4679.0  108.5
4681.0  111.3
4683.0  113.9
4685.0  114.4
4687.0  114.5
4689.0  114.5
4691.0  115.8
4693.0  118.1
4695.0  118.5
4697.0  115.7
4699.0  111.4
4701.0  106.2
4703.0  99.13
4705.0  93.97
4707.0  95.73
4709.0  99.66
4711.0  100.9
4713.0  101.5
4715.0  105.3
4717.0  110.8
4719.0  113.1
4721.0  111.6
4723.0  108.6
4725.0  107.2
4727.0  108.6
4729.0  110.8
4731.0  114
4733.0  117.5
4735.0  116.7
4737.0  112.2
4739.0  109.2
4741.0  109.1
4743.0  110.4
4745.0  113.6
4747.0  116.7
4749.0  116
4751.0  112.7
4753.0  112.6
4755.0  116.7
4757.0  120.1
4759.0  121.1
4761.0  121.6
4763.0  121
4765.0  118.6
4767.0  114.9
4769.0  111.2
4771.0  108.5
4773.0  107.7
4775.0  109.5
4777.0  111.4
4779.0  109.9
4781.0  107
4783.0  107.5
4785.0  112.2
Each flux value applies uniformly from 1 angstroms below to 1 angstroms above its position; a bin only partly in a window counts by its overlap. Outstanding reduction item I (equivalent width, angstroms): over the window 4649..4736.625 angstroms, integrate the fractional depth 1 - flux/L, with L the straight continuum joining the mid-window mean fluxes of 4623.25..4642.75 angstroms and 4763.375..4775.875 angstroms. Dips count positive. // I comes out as 1.83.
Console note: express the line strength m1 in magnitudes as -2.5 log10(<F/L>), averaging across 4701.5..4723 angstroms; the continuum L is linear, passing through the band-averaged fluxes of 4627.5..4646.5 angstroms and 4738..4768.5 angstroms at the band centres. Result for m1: 0.12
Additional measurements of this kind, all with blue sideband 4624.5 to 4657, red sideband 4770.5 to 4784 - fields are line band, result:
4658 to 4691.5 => -0.029 mag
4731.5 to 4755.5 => -0.034 mag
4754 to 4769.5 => -0.086 mag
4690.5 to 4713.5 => 0.054 mag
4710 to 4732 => 0.025 mag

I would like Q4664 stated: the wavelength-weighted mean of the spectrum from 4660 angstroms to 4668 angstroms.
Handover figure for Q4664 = 116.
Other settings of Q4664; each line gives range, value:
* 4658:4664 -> 119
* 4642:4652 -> 110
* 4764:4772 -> 113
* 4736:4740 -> 111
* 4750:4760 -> 117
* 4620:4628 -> 113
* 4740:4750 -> 113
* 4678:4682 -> 110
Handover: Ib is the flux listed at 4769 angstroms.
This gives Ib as 111.2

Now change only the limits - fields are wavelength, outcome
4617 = 119.1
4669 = 119.8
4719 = 113.1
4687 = 114.5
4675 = 114.8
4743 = 110.4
